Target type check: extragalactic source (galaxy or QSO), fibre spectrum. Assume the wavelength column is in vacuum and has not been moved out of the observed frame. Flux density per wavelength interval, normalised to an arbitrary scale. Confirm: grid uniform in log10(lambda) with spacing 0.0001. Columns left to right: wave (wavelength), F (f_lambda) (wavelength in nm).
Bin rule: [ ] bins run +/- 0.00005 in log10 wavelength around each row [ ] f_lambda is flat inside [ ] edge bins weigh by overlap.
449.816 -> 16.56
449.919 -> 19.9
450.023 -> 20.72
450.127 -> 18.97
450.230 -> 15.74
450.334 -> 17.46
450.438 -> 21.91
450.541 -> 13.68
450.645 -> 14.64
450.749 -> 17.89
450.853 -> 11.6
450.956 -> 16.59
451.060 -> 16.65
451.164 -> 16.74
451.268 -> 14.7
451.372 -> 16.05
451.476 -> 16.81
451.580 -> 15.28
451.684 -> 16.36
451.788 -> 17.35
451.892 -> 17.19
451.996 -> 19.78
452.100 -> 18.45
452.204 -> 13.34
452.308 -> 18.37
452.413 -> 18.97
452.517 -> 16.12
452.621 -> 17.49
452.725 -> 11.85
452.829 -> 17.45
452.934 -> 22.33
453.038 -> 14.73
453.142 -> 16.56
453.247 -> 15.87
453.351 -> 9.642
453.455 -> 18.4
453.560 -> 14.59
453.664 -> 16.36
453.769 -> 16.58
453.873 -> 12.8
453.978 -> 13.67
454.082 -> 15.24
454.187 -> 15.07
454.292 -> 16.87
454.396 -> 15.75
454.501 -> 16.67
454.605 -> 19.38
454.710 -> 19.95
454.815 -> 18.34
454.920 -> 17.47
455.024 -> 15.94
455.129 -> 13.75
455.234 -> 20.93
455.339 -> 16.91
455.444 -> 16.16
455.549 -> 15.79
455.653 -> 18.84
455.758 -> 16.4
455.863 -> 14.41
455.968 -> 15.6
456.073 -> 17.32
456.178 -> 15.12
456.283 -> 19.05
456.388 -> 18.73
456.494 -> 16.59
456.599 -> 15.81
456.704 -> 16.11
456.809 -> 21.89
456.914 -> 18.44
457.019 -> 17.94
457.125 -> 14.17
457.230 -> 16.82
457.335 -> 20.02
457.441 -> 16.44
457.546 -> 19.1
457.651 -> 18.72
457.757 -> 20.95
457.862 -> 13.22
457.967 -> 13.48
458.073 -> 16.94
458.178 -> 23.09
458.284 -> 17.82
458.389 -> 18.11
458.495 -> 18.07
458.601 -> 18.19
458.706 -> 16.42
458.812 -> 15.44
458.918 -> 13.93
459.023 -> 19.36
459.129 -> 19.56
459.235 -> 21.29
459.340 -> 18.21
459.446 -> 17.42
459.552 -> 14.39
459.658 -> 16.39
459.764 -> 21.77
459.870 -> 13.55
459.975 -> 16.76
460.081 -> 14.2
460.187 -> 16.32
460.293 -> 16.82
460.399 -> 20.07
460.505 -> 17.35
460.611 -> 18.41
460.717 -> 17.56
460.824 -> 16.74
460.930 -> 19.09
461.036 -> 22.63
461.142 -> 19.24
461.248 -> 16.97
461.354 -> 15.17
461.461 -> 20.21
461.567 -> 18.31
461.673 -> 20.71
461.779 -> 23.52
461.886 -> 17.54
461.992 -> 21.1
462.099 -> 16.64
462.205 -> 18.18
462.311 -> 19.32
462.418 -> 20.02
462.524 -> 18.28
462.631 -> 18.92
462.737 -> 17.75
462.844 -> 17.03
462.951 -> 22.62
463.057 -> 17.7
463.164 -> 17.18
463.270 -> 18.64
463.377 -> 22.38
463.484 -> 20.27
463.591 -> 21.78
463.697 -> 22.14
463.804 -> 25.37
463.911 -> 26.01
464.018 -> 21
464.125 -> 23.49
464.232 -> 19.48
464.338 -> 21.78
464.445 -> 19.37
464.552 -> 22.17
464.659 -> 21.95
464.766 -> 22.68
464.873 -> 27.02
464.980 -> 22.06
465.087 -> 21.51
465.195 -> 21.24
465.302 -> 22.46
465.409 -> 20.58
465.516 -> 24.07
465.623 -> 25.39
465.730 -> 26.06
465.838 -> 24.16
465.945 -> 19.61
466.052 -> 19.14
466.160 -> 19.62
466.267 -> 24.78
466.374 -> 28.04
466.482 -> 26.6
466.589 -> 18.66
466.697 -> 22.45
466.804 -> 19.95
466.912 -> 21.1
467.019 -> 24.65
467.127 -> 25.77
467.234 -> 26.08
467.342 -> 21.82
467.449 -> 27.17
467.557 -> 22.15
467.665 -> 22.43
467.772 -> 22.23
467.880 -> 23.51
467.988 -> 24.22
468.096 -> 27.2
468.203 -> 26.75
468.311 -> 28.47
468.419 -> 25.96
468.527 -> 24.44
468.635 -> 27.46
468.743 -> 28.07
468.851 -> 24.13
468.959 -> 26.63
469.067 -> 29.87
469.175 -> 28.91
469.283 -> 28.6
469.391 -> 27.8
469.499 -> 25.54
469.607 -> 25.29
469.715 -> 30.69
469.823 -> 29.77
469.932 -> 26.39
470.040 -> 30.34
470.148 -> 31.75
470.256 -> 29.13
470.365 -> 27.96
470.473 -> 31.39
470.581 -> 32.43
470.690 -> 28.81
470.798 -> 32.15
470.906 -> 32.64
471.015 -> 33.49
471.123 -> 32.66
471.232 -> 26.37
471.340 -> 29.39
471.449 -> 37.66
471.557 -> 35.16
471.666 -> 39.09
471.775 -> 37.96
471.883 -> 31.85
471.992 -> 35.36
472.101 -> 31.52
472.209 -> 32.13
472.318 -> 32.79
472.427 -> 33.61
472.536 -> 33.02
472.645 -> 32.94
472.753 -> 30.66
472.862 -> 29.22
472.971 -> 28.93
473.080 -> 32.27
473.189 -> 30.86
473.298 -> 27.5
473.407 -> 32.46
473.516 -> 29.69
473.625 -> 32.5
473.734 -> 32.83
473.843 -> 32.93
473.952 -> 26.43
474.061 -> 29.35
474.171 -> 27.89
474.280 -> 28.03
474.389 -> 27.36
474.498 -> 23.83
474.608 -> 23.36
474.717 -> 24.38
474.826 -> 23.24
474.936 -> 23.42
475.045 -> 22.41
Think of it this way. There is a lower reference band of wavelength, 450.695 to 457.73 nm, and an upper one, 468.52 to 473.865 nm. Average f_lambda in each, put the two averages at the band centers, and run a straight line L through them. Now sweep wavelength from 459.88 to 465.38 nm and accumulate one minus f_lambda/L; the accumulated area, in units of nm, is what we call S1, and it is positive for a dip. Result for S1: 0.89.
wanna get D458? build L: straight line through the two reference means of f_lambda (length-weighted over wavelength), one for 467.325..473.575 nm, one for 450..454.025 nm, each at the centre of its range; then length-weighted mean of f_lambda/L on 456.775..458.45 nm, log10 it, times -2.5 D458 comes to 0.14 mag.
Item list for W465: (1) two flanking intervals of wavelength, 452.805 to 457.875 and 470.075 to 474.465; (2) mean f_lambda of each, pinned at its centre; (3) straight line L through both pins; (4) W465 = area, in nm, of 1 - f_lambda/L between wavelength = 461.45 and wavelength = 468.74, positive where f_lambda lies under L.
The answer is 0.88 nm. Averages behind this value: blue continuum 16.9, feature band 22.2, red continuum 31.5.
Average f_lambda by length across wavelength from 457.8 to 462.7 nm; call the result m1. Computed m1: 18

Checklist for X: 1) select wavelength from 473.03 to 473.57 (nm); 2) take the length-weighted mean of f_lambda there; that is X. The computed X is 30.5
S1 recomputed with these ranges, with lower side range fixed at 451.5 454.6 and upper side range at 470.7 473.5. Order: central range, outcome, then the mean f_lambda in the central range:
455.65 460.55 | 0.740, 17.4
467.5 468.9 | 0.189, 25.2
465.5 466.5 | 0.131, 23.6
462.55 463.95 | 0.248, 20.5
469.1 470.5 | 0.080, 28.7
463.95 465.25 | 0.200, 22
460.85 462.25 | 0.257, 19.1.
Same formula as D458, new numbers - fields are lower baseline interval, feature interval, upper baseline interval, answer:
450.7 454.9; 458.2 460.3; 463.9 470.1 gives 0.16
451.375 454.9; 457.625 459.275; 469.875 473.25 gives 0.18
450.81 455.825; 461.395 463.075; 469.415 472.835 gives 0.24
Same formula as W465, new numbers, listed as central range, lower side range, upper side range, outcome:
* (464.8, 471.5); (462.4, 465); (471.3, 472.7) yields 0.46 nm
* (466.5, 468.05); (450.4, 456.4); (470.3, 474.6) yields 0.23 nm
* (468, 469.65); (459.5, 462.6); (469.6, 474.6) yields 0.01 nm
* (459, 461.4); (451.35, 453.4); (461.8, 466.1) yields 0.23 nm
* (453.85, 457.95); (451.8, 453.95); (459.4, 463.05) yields 0.01 nm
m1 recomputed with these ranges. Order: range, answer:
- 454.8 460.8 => 17.3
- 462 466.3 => 21.2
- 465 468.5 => 23.5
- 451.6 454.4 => 16.2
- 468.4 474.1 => 30.5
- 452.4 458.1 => 16.7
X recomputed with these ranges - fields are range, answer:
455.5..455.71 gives 17.4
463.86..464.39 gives 22.4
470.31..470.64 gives 30.5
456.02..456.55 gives 17.3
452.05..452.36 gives 16.7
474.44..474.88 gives 23.7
